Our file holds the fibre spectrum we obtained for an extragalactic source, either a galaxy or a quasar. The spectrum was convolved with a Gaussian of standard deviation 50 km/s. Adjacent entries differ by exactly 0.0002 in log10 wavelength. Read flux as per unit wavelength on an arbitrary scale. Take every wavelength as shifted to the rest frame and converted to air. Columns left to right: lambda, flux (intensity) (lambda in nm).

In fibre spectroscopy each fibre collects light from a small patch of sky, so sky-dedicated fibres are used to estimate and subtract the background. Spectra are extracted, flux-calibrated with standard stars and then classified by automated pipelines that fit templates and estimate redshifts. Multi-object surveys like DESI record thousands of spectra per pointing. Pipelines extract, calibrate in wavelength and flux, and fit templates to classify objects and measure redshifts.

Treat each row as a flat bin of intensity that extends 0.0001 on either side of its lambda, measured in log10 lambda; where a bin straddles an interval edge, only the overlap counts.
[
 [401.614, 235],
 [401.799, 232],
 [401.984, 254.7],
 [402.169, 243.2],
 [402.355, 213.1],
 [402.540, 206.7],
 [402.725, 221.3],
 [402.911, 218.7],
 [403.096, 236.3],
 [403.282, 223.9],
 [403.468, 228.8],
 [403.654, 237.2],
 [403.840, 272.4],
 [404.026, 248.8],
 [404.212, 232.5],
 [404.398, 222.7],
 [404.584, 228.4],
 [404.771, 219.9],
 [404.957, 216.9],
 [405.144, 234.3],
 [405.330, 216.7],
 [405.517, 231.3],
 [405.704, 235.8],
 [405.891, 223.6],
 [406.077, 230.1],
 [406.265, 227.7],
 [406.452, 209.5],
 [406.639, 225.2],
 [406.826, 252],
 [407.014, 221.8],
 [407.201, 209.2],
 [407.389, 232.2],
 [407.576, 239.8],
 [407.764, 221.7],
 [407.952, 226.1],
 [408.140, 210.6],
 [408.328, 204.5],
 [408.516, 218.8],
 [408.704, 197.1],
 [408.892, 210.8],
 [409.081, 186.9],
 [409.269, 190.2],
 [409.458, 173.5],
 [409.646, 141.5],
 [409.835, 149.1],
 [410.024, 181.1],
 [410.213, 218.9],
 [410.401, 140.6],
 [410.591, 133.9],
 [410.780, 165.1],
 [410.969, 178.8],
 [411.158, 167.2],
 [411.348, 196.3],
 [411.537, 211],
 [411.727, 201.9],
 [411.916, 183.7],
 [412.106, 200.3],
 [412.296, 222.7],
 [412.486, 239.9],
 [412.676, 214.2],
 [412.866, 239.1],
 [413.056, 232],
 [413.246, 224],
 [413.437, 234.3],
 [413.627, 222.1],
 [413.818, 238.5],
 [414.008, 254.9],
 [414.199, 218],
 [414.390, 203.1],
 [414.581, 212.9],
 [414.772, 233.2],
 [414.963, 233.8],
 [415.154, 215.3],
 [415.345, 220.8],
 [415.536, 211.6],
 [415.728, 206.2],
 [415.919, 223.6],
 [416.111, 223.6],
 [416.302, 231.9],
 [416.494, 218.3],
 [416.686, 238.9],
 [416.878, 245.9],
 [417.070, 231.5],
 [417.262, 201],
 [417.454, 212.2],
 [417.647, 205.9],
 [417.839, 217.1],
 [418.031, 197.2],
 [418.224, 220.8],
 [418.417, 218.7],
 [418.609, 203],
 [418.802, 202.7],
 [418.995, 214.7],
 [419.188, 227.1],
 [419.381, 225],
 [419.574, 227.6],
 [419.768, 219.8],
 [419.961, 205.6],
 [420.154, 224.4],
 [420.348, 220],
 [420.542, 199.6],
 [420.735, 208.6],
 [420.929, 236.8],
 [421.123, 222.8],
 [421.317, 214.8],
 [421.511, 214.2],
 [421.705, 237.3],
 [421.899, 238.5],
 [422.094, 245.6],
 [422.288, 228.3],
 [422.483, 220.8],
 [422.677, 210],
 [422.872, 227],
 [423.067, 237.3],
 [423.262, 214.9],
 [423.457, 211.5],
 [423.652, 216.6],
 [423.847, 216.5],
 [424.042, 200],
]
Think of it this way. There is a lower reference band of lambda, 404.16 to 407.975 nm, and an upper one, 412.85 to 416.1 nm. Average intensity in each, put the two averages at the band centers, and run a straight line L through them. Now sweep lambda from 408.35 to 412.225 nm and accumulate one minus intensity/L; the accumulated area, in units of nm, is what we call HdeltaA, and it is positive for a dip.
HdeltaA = 0.73 nm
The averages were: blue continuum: 226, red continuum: 225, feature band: 183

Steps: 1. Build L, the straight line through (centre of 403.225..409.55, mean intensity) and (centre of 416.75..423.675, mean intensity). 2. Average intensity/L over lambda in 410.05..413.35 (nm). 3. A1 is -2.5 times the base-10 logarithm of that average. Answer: 0.12 mag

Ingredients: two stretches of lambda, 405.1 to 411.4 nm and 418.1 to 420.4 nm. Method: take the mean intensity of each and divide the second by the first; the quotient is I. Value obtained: 1.1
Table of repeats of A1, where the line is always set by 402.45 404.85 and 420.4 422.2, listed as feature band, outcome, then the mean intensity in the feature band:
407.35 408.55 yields 0.04 mag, 222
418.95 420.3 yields 0.02 mag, 221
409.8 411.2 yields 0.33 mag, 168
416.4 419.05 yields 0.05 mag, 216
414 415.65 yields 0.03 mag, 221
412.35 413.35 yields -0.01 mag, 230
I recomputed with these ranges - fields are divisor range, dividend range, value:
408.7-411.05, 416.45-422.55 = 1.27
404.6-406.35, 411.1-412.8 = 0.91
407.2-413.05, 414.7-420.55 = 1.11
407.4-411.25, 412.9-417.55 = 1.19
